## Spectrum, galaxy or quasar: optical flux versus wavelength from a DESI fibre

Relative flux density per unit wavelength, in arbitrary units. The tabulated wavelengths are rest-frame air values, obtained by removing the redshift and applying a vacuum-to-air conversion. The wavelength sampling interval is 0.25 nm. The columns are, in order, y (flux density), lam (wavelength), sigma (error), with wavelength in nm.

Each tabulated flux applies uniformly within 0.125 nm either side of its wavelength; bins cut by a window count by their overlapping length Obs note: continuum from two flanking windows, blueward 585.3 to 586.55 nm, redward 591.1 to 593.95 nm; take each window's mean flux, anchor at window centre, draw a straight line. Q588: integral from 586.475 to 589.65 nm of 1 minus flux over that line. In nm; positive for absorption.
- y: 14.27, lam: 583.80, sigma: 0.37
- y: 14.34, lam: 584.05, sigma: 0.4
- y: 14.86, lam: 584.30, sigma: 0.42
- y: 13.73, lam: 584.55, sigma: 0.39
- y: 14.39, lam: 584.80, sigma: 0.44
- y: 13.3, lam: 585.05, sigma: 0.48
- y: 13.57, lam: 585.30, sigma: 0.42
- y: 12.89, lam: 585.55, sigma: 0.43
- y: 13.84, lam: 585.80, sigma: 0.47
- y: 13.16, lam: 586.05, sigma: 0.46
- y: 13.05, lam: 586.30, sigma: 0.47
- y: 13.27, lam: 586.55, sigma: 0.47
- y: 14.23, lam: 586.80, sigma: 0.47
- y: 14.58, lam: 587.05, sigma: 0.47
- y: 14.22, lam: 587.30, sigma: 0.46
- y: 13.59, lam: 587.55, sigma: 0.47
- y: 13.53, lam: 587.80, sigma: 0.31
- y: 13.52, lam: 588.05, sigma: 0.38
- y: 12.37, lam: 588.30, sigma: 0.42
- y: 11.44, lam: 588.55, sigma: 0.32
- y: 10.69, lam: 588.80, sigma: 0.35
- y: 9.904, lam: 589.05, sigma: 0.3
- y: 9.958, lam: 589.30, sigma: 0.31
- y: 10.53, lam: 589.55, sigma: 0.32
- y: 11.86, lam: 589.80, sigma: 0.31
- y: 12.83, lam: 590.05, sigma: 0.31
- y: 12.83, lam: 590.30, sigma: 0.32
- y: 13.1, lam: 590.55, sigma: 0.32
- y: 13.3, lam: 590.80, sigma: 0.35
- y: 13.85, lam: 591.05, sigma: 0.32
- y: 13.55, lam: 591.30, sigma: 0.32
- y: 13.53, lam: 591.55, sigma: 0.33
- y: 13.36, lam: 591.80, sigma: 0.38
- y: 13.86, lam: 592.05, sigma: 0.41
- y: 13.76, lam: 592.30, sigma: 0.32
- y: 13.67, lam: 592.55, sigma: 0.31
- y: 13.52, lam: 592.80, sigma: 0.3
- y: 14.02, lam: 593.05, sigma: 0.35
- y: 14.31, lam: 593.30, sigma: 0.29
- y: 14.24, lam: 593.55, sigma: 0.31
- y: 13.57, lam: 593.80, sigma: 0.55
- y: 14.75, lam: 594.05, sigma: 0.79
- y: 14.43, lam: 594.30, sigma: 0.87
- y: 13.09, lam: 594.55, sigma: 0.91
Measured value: 0.23 nm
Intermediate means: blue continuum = 13.3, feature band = 12.5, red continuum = 13.8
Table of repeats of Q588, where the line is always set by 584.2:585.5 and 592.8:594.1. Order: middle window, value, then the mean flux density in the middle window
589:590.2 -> 0.25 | 11.1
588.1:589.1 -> 0.19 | 11.4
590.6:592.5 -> 0.06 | 13.6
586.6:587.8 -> -0.01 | 14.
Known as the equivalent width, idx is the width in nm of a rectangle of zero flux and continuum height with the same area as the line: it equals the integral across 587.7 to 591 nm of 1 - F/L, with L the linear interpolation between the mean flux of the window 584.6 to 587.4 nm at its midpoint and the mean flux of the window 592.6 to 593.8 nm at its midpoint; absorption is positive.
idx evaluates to 0.43 nm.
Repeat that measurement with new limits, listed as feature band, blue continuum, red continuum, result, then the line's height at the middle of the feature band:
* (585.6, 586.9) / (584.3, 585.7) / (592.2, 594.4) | 0.03 nm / 13.7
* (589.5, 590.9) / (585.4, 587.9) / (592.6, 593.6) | 0.14 nm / 13.8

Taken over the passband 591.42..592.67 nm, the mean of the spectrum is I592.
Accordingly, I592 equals 13.6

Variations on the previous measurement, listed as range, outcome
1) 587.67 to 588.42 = 13.1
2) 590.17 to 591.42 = 13.3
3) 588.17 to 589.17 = 11.1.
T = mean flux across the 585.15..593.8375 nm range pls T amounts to 13.1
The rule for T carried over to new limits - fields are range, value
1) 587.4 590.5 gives 12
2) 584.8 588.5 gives 13.5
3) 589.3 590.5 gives 11.9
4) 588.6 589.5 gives 10.3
